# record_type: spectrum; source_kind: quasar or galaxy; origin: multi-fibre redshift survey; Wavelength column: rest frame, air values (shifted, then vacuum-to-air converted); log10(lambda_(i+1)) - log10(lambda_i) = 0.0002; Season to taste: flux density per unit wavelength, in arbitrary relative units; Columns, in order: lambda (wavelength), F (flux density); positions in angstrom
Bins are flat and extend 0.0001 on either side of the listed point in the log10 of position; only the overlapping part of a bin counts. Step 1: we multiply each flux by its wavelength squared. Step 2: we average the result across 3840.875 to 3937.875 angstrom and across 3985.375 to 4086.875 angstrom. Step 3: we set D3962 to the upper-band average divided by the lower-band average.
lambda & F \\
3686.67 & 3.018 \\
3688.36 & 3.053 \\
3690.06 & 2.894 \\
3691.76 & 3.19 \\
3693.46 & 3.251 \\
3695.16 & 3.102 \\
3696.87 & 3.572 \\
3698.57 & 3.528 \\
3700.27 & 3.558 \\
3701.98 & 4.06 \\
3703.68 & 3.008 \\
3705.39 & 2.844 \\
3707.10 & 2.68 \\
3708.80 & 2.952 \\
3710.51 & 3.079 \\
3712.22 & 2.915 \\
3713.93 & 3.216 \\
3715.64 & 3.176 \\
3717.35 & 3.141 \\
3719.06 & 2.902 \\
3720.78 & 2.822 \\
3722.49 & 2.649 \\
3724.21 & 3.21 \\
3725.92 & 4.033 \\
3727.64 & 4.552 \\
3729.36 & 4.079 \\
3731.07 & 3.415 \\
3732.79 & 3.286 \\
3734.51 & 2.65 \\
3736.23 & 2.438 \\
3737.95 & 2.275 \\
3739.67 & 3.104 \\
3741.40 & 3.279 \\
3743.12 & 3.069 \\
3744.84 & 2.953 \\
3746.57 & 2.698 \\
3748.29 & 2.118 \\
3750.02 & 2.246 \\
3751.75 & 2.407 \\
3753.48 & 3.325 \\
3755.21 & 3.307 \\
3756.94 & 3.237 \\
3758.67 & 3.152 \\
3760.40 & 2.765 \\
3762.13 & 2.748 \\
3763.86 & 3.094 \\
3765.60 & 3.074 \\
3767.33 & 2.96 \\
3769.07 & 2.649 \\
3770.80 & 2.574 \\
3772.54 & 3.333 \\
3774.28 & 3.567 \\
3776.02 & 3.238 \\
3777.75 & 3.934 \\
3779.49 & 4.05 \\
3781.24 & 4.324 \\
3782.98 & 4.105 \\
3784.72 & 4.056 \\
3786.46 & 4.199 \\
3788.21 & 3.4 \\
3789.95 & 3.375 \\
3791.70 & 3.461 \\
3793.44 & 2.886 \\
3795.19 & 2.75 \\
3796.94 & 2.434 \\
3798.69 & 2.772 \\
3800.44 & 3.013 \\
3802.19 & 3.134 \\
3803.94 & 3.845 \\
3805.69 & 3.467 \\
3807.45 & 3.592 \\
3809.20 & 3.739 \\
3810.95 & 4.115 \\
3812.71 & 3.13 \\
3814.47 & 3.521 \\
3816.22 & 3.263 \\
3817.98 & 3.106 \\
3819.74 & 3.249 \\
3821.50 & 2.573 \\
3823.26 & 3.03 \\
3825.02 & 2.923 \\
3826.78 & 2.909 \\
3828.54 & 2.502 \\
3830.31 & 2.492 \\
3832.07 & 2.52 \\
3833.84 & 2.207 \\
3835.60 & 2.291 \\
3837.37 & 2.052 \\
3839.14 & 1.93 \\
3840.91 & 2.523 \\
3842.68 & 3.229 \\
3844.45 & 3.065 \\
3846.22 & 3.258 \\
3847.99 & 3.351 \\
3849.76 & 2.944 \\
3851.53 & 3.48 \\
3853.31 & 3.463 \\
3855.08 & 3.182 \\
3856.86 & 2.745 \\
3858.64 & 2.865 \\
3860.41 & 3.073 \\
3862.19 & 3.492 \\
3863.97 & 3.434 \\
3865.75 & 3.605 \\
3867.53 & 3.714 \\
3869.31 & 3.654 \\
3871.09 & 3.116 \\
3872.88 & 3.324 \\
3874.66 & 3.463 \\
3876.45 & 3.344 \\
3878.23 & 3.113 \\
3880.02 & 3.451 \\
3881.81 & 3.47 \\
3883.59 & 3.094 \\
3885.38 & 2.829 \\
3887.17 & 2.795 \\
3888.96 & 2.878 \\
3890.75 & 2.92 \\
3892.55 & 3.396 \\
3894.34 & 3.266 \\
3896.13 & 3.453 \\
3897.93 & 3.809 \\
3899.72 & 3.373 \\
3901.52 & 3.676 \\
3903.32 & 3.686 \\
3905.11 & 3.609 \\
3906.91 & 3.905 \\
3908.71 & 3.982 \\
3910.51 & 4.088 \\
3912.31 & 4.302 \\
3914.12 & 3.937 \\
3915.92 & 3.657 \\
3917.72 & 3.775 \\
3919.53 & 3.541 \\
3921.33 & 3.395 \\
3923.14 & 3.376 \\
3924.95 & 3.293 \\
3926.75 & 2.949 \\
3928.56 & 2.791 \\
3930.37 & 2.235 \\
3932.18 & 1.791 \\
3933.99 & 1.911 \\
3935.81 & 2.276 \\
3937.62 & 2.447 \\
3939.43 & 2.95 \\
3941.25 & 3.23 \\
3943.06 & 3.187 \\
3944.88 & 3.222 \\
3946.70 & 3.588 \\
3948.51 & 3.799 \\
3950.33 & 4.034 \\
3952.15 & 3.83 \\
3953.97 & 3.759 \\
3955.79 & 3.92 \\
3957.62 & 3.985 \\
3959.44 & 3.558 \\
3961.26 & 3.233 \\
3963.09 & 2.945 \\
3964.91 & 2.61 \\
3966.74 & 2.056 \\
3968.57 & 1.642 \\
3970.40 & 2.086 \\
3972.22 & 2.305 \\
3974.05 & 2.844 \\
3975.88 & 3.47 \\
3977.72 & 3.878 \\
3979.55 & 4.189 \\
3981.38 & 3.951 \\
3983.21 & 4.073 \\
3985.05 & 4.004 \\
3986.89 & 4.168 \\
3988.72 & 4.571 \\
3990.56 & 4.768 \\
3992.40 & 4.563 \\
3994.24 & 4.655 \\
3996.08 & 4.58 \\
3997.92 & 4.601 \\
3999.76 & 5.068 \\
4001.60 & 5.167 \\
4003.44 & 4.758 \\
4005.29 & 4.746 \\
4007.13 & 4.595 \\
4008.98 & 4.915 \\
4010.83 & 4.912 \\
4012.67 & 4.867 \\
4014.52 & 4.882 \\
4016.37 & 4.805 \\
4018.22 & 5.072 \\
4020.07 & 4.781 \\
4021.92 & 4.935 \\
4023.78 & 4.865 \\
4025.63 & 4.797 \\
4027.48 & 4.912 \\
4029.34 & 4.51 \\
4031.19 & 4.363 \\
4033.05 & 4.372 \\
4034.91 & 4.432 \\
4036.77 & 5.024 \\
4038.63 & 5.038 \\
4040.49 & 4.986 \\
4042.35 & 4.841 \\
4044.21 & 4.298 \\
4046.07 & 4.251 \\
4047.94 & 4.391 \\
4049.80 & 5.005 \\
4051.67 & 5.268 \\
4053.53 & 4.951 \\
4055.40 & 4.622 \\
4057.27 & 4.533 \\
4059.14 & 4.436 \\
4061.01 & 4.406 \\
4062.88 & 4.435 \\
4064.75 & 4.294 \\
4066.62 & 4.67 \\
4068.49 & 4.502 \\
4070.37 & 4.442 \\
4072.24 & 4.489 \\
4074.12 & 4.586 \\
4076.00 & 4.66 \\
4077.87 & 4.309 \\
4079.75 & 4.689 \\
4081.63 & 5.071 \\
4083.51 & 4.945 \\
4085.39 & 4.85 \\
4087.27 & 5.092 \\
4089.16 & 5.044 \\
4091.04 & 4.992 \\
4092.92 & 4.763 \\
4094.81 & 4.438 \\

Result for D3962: 1.55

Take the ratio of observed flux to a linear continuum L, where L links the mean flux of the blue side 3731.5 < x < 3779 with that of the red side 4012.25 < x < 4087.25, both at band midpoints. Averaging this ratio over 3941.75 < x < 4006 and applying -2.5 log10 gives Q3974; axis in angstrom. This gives 0.134 mag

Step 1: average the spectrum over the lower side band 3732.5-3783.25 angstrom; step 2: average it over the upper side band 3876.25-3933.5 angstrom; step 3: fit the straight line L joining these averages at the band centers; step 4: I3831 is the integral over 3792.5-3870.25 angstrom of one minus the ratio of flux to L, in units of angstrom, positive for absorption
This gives 3.3 angstrom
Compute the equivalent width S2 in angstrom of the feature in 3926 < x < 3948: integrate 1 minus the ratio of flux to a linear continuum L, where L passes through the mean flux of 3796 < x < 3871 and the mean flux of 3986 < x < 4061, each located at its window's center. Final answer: 6.9 angstrom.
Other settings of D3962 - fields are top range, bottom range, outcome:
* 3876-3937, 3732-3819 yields 1.10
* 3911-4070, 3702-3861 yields 1.44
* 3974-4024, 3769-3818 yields 1.47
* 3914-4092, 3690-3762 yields 1.53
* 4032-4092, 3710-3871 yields 1.72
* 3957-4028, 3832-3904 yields 1.40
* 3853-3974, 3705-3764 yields 1.17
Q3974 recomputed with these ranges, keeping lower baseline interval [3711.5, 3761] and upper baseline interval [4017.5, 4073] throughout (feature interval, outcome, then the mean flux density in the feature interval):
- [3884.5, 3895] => 0.27 mag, 3.01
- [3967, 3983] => 0.37 mag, 3.05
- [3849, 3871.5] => 0.13 mag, 3.3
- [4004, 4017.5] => -0.08 mag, 4.82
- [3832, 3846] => 0.39 mag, 2.51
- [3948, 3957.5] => 0.08 mag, 3.88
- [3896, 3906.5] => 0.08 mag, 3.63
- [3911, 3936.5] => 0.28 mag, 3.11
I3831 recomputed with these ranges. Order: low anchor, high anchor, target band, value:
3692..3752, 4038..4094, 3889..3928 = 3.9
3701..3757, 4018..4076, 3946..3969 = 4.7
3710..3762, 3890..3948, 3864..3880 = -1.0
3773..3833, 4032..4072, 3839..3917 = 7.5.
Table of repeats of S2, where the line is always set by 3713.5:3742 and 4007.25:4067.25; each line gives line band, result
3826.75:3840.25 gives 5.01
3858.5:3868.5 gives 1.18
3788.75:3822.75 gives 3.24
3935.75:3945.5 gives 3.01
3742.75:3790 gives 2.41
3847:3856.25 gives 1.29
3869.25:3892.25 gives 4.45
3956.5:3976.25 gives 7.13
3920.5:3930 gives 2.40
